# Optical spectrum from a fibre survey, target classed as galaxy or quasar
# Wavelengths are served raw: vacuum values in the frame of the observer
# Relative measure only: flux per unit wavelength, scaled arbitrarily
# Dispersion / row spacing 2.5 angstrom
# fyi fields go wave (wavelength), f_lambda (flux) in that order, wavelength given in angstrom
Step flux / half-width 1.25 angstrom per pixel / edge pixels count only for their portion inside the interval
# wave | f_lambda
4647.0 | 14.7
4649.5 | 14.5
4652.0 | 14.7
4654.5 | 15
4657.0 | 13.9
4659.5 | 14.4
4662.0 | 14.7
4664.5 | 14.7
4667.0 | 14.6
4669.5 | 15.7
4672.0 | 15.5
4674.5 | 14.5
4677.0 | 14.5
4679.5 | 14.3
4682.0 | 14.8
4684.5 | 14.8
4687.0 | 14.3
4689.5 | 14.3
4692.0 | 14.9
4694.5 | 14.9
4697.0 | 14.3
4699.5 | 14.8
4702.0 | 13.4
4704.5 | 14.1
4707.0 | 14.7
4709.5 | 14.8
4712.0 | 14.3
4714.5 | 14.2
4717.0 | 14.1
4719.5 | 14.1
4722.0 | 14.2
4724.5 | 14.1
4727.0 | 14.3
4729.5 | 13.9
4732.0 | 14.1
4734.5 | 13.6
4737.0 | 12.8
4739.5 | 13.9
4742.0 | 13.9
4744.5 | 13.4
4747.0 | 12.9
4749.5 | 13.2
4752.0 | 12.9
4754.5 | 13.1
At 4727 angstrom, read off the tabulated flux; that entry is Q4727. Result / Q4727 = 14.3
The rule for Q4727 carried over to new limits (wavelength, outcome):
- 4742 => 13.9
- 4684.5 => 14.8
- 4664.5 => 14.7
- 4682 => 14.8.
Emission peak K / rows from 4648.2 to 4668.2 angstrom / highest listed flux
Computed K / 15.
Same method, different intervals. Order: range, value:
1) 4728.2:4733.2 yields 14.1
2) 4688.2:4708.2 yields 14.9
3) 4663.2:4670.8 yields 15.7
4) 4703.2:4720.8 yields 14.8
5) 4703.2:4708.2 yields 14.7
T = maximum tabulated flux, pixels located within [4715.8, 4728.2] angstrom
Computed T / 14.3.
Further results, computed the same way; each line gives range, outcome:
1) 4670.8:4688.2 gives 15.5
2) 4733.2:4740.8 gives 13.9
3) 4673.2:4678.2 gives 14.5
